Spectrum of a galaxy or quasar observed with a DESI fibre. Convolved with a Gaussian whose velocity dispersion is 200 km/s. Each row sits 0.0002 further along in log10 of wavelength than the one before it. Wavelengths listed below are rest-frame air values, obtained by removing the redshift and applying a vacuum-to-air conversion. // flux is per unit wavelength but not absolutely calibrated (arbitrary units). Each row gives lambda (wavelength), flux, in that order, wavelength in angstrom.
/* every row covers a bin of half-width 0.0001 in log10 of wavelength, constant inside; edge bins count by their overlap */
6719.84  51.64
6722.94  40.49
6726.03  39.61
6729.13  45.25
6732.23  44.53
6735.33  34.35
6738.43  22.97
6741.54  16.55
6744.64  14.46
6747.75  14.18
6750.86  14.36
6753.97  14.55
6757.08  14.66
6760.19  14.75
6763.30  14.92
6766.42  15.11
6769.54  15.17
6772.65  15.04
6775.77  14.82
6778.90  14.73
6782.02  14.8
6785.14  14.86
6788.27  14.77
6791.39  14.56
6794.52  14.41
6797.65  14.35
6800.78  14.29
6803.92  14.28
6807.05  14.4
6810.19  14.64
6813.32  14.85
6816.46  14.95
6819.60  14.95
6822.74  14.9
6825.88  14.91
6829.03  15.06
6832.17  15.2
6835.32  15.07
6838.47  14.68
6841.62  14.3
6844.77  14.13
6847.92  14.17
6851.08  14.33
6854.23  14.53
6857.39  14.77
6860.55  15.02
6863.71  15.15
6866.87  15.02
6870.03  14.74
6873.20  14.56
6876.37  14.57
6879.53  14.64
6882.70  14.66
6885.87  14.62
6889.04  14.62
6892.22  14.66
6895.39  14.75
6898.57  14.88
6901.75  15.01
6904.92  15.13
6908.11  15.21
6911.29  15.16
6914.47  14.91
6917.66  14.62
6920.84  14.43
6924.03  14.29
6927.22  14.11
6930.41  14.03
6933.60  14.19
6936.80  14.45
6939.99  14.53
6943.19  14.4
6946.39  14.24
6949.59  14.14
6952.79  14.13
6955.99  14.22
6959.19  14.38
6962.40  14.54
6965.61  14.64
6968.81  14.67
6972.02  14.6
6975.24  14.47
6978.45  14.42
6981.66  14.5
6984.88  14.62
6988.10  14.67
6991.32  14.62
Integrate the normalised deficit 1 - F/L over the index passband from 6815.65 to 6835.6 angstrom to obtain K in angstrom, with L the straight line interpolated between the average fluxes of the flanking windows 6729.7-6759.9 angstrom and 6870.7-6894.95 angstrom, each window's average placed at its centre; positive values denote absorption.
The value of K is 2.89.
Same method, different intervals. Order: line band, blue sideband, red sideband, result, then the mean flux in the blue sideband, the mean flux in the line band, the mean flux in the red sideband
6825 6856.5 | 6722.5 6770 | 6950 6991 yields 7.9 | 23.3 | 14.6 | 14.5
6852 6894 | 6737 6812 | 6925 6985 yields -0.1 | 15.1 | 14.7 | 14.4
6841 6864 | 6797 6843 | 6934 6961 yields 0.1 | 14.7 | 14.5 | 14.3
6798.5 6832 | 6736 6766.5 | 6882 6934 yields 1.8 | 16.2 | 14.7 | 14.7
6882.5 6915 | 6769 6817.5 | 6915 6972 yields -0.9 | 14.7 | 14.9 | 14.4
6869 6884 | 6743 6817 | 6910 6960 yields -0.1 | 14.7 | 14.6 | 14.4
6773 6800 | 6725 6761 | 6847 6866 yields 7.7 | 24.1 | 14.7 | 14.7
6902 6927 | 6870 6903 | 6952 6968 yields -0.4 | 14.7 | 14.8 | 14.4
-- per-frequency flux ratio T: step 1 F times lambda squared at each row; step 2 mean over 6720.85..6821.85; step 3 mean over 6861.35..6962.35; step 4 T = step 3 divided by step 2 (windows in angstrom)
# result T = 0.79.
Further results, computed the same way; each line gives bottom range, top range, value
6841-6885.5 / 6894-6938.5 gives 1.02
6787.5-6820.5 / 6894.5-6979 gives 1.04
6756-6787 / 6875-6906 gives 1.03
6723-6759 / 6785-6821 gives 0.58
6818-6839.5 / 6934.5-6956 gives 0.99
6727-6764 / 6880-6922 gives 0.69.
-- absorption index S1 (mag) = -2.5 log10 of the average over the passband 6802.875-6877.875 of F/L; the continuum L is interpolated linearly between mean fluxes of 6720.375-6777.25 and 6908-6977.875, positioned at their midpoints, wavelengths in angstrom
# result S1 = 0.27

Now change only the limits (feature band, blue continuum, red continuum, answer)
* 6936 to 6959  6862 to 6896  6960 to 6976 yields 0.02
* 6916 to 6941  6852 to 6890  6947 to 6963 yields 0.01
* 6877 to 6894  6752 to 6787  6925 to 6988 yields -0.01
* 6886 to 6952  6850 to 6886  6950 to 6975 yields 0.00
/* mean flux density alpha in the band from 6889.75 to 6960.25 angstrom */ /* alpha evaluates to 14.5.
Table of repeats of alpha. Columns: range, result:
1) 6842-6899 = 14.6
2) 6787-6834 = 14.7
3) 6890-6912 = 14.9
